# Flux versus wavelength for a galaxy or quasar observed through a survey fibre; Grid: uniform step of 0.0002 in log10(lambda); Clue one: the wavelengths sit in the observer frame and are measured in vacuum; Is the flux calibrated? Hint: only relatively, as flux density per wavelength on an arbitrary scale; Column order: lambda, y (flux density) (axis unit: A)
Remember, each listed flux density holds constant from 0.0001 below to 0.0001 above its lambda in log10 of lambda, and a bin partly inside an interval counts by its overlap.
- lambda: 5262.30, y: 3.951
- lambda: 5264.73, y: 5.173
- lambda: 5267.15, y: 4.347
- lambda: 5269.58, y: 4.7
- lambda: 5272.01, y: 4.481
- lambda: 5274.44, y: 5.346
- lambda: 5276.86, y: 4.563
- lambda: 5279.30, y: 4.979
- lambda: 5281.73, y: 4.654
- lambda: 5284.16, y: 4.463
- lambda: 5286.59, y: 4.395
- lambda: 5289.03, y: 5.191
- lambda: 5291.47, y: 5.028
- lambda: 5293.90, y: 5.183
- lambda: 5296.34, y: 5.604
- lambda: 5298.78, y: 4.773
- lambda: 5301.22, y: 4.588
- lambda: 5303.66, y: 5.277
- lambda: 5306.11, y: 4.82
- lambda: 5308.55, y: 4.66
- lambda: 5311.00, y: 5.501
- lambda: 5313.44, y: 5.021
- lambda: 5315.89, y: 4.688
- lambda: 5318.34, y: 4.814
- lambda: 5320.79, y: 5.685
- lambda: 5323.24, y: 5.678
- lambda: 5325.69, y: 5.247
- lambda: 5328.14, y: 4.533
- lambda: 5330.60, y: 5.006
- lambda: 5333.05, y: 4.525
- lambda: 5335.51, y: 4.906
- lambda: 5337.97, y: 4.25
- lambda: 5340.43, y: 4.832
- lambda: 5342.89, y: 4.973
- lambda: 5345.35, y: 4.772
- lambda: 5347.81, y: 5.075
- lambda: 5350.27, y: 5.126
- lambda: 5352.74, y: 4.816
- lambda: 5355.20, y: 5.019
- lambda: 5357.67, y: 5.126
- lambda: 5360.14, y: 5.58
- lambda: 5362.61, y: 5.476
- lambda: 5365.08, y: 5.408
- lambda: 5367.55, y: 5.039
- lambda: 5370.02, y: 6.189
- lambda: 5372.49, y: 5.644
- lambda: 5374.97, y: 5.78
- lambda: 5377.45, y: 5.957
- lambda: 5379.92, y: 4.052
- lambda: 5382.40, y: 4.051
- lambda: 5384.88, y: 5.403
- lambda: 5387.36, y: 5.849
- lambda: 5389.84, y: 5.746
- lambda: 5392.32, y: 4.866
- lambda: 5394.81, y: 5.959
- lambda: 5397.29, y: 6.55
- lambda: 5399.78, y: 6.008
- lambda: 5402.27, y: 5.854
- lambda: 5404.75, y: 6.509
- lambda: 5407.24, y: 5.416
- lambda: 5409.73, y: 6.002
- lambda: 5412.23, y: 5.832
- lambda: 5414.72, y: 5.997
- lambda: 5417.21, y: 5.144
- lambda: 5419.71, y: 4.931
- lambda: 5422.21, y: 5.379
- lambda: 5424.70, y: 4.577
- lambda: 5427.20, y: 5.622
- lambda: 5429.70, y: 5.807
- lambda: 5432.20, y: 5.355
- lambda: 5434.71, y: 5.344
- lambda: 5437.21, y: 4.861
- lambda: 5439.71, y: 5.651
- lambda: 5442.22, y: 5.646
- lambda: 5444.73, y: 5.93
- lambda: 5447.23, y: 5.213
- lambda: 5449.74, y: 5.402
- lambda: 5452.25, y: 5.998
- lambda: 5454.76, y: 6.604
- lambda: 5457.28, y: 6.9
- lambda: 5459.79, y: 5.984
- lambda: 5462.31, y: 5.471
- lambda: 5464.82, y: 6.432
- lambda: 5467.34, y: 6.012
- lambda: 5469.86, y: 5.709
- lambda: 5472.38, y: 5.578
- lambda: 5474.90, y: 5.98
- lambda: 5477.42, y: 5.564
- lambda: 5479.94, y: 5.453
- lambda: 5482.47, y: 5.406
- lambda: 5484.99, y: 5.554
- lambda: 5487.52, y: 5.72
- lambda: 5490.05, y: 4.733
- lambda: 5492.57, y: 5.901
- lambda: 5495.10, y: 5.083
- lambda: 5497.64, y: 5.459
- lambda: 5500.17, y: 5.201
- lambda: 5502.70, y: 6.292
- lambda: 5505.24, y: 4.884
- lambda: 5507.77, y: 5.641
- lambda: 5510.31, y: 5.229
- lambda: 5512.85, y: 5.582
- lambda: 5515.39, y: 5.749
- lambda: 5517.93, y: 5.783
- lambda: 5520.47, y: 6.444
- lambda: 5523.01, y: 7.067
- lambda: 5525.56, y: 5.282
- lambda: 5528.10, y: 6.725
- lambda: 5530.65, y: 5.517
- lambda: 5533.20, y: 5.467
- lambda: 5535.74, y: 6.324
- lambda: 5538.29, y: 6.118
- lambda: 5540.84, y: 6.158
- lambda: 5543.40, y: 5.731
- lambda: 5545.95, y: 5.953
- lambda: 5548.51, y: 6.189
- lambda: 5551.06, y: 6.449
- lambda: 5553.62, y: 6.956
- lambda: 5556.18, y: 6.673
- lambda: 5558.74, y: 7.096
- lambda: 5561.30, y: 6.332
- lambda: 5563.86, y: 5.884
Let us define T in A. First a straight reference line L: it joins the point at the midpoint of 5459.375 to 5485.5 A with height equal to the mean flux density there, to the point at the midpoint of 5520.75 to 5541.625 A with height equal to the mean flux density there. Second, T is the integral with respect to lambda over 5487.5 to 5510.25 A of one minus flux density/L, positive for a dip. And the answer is 1.9 A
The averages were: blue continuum 5.74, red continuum 6.1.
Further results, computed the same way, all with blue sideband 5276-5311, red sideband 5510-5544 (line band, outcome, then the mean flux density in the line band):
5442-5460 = -1.1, 5.98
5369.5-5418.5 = -2.5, 5.63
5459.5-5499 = 0.9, 5.62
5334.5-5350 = 0.9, 4.82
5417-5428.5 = 0.7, 5.13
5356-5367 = -0.3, 5.36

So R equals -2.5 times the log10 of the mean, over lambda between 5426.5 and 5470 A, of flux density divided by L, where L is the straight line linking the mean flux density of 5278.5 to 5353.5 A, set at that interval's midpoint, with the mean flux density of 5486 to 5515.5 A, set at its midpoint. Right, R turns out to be -0.093 mag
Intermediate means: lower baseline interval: 4.94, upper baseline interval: 5.44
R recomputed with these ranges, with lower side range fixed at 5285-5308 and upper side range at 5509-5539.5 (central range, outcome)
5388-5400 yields -0.08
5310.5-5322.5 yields -0.02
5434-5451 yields 0.03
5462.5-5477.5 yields -0.03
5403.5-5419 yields -0.06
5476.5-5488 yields 0.05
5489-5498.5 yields 0.10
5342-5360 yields 0.04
